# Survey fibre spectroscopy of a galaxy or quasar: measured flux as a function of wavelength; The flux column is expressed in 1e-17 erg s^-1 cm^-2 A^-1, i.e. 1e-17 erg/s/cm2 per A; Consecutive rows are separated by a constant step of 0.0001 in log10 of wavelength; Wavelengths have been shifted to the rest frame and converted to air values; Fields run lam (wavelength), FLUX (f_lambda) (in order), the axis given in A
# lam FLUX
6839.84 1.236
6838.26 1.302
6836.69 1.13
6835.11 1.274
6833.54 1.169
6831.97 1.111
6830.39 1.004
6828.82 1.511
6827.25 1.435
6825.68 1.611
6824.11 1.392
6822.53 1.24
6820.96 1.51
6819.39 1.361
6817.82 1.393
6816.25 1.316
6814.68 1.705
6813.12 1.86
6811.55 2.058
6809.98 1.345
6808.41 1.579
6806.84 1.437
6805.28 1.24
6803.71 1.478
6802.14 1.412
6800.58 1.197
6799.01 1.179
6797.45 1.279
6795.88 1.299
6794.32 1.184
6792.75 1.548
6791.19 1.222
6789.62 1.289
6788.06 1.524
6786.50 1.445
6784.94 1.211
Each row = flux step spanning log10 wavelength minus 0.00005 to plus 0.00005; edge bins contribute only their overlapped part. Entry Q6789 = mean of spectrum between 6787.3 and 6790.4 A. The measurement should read 1.41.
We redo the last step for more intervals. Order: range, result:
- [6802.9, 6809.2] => 1.43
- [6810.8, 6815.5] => 1.87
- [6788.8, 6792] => 1.26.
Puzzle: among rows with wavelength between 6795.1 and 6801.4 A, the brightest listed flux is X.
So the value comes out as 1.299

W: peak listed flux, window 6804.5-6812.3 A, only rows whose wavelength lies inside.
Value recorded 2.058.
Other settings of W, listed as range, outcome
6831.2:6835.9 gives 1.274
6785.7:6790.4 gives 1.524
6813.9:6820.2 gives 1.705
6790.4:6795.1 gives 1.548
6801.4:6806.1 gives 1.478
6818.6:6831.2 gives 1.611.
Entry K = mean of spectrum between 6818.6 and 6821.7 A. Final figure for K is 1.43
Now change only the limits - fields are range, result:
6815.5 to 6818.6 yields 1.35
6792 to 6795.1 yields 1.36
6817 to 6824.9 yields 1.38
